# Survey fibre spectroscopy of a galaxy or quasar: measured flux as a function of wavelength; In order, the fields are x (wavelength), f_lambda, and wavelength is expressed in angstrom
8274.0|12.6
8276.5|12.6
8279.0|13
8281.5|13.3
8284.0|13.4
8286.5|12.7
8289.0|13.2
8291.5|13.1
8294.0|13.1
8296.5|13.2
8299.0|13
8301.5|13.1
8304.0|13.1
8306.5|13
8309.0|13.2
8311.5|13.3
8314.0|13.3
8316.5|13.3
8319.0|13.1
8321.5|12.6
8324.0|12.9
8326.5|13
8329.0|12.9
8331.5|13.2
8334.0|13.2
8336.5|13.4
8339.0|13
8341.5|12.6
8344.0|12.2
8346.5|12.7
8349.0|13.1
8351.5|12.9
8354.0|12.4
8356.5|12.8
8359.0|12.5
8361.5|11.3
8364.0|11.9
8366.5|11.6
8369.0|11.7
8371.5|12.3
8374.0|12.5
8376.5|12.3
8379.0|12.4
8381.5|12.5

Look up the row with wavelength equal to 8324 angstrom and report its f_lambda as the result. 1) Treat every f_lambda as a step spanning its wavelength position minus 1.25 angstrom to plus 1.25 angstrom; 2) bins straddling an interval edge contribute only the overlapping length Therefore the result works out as 12.9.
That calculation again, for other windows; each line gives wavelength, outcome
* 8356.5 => 12.8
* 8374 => 12.5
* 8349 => 13.1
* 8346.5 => 12.7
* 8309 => 13.2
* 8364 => 11.9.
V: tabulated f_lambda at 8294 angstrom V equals 13.1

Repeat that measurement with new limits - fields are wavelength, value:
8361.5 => 11.3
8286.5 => 12.7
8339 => 13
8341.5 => 12.6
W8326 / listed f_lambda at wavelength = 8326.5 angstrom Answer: 13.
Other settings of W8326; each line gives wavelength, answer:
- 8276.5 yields 12.6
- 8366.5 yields 11.6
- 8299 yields 13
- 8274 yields 12.6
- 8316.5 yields 13.3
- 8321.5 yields 12.6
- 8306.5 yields 13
